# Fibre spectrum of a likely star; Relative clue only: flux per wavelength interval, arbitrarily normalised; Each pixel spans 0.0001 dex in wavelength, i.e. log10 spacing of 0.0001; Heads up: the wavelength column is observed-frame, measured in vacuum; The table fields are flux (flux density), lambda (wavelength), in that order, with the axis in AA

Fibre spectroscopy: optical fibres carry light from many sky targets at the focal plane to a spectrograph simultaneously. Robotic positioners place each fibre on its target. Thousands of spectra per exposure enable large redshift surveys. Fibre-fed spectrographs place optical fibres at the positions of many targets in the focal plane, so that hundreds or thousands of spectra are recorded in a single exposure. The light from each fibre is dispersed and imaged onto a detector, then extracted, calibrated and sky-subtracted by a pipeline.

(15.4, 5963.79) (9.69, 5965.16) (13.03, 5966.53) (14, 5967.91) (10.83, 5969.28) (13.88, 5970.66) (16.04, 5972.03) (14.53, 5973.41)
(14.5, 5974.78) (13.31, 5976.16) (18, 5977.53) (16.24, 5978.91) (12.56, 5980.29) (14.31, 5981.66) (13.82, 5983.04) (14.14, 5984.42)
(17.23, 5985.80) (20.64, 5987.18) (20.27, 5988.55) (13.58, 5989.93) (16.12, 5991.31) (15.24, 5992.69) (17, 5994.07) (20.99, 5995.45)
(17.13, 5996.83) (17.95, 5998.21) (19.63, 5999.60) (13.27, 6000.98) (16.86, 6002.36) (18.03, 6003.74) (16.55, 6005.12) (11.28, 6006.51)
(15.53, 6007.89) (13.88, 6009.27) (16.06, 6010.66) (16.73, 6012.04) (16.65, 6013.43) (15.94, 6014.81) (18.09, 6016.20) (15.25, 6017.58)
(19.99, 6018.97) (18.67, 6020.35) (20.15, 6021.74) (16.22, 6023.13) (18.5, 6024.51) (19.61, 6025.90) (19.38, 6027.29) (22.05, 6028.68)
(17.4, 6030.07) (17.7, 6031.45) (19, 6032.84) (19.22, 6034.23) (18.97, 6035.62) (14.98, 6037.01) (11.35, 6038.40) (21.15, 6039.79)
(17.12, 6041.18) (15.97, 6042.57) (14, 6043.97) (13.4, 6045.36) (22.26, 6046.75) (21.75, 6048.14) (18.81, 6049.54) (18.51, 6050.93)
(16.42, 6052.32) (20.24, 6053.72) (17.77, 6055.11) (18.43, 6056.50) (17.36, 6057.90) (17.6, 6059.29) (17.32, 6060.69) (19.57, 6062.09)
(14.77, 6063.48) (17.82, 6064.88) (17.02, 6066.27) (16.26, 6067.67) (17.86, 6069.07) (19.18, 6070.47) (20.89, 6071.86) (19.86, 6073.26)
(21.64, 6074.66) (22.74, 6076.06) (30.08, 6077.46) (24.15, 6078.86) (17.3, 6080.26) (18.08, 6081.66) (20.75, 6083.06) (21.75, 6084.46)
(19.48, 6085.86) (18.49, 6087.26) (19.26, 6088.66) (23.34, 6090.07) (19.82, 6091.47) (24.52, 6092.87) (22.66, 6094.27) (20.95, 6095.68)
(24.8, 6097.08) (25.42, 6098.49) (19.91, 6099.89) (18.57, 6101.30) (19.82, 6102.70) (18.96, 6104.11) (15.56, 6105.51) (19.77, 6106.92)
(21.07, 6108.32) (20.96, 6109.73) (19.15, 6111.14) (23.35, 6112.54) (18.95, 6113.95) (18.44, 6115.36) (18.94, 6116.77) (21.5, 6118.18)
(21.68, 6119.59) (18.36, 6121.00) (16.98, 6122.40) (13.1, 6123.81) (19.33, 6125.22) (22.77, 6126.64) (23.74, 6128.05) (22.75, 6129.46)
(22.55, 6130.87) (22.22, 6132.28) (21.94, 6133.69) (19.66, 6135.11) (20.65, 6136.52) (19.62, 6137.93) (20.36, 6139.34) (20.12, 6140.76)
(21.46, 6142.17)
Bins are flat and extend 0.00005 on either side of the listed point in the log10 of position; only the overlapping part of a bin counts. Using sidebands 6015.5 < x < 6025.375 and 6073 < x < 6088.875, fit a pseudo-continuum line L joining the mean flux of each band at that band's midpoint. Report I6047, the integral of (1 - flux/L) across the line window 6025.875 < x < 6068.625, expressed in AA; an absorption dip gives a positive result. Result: 3.6 AA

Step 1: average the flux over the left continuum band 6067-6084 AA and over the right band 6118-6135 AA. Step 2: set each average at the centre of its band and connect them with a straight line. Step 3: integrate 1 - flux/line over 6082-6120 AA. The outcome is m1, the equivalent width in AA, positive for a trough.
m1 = 0.0 AA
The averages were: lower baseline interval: 20.8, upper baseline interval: 20.5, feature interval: 20.6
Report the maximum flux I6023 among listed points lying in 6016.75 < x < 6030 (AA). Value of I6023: 22.05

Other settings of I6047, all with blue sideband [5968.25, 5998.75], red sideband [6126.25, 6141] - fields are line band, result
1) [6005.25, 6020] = 0.78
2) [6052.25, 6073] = 0.91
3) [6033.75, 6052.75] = 0.70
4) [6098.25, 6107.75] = 0.41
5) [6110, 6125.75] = 1.34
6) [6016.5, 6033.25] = -1.22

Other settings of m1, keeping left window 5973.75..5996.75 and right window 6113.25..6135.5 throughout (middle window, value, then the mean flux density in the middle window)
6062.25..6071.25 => 0.6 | 17.4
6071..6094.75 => -3.1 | 21.4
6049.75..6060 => 0.0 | 18.1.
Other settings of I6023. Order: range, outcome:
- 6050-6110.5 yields 30.08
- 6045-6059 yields 22.26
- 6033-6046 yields 21.15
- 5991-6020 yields 20.99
